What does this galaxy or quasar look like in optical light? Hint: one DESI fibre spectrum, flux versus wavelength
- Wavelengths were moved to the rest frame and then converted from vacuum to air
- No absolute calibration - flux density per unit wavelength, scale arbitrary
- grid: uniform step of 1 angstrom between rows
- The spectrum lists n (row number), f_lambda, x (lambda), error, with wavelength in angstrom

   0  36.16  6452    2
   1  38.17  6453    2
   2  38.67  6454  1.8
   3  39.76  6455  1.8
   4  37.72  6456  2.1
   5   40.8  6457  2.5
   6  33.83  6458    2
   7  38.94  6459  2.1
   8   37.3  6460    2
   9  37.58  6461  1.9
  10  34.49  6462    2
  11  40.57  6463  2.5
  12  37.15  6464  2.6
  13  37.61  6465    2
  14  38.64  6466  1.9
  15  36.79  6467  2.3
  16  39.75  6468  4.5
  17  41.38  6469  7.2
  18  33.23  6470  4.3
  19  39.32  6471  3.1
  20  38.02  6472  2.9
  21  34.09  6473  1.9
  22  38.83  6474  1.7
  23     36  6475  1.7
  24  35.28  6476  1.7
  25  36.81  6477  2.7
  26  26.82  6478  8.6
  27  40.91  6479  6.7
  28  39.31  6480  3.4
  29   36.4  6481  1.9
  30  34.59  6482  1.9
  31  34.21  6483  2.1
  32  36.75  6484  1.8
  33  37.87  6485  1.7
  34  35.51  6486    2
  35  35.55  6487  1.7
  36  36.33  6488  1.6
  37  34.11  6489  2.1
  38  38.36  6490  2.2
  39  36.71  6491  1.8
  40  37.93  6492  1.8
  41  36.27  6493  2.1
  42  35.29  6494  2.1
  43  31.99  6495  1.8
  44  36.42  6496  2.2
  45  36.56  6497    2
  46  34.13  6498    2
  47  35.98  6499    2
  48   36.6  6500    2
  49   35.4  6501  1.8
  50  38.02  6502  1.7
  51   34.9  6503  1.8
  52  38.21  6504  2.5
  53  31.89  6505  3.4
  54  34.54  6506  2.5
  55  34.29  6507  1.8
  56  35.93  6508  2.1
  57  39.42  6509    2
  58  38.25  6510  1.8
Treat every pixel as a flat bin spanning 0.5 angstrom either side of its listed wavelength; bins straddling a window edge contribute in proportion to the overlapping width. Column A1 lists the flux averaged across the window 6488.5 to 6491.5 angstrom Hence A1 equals 36.4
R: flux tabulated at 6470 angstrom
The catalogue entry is 33.23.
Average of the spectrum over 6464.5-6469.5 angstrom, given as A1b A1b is 38.8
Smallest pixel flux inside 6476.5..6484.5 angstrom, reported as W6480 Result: 26.82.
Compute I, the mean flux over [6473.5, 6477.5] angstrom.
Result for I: 36.7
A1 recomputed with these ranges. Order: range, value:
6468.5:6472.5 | 38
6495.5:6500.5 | 35.9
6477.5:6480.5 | 35.7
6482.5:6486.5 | 36.1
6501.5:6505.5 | 35.8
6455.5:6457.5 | 39.3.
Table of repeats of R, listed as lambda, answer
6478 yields 26.82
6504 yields 38.21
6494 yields 35.29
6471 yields 39.32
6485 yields 37.87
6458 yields 33.83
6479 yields 40.91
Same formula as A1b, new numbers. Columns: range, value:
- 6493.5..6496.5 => 34.6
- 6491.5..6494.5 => 36.5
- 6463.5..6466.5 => 37.8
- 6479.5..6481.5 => 37.9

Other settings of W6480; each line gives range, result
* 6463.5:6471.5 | 33.23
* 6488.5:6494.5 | 34.11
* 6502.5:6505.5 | 31.89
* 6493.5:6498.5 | 31.99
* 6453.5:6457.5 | 37.72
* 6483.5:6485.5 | 36.75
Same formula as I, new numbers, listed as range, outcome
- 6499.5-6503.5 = 36.2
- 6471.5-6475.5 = 36.7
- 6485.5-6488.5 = 35.8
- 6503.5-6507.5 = 34.7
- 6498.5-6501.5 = 36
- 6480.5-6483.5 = 35.1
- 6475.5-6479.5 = 35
